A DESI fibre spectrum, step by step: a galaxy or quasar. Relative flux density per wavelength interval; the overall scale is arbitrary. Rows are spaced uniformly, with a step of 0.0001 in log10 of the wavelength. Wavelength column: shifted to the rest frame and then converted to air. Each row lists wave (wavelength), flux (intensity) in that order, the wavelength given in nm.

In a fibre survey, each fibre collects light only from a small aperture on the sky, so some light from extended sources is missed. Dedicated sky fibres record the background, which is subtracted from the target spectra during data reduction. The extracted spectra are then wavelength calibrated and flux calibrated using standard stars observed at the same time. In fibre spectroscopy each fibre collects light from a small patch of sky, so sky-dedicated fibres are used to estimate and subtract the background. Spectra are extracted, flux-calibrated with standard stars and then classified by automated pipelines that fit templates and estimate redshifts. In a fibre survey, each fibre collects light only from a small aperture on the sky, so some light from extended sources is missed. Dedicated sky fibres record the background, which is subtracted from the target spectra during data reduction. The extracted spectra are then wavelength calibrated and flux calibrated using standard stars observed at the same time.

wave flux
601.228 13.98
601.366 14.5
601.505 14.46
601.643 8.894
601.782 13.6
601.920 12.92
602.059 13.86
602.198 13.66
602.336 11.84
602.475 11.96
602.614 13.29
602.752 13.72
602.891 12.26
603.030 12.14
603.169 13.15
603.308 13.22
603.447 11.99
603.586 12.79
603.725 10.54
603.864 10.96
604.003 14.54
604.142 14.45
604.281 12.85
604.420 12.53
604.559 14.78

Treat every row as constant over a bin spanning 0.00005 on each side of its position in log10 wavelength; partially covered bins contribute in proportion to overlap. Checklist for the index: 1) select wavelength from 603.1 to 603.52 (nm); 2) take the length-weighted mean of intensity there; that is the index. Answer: 12.8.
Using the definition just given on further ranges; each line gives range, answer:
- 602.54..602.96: 13.1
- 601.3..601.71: 12.6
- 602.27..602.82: 12.7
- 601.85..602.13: 13.4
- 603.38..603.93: 11.6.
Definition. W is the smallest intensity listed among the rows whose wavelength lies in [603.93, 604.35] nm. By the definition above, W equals 12.85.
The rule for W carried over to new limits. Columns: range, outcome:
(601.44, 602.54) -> 8.894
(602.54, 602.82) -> 13.29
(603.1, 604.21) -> 10.54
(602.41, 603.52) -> 11.96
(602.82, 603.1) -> 12.14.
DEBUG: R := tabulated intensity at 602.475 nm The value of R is 11.96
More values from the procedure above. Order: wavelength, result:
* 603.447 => 11.99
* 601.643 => 8.894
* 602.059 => 13.86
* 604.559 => 14.78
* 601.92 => 12.92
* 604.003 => 14.54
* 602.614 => 13.29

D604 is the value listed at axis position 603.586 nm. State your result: 12.79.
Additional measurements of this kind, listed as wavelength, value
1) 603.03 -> 12.14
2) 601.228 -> 13.98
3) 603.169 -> 13.15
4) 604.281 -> 12.85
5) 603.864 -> 10.96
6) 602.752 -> 13.72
